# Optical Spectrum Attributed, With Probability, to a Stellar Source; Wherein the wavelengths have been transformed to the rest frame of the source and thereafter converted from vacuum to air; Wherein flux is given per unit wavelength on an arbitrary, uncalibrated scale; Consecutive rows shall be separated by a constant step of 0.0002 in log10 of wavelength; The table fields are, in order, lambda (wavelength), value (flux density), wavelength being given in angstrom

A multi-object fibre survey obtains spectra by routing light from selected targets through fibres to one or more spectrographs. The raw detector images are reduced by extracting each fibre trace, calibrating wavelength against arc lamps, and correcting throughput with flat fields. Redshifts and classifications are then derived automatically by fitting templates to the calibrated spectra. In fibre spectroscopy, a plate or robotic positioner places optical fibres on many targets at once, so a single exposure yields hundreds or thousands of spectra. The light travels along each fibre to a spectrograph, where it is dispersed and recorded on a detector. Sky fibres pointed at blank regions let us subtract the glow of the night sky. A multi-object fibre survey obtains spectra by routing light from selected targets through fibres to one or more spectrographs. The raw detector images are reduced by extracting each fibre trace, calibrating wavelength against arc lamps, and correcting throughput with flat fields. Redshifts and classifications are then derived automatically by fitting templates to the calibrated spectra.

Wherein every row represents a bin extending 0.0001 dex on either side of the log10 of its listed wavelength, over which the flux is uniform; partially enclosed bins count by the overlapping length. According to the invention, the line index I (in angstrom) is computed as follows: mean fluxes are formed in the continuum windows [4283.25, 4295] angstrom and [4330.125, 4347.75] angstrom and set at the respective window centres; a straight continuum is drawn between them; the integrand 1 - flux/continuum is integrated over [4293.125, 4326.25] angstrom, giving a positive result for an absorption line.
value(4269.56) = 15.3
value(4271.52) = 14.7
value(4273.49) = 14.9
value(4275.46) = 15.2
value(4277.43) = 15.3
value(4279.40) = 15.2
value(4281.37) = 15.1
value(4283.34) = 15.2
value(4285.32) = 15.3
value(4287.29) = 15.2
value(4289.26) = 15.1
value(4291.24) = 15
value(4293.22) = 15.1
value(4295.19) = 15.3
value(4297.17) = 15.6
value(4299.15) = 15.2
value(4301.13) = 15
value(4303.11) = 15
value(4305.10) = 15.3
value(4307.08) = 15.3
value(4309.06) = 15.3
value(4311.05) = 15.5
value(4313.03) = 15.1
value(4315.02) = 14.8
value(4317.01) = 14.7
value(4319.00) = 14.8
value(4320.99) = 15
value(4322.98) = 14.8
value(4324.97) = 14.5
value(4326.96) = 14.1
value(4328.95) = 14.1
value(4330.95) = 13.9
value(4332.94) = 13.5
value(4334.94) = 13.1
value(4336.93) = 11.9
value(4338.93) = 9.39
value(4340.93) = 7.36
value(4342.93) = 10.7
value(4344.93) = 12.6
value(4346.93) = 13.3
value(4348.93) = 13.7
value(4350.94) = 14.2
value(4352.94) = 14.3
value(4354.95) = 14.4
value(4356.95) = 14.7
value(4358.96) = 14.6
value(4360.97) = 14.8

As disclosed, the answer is -3.3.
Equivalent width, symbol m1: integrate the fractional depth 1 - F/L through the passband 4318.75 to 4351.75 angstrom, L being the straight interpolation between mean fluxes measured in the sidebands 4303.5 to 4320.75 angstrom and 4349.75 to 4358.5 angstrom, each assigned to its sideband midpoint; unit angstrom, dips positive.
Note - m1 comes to 4.0 angstrom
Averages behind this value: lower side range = 15.1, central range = 12.9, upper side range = 14.4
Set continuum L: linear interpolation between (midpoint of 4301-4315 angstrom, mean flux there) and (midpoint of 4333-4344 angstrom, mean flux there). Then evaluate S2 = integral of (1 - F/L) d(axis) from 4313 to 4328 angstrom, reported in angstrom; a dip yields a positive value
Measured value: -1.5 angstrom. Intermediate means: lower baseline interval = 15.2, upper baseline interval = 10.8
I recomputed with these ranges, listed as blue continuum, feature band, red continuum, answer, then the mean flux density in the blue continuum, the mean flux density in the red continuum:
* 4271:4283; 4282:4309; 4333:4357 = -1.6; 15.1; 12.4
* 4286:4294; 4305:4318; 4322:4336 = -0.6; 15.1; 14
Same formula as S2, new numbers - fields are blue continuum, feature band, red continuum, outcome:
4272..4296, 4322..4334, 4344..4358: 0.2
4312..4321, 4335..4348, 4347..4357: 3.0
